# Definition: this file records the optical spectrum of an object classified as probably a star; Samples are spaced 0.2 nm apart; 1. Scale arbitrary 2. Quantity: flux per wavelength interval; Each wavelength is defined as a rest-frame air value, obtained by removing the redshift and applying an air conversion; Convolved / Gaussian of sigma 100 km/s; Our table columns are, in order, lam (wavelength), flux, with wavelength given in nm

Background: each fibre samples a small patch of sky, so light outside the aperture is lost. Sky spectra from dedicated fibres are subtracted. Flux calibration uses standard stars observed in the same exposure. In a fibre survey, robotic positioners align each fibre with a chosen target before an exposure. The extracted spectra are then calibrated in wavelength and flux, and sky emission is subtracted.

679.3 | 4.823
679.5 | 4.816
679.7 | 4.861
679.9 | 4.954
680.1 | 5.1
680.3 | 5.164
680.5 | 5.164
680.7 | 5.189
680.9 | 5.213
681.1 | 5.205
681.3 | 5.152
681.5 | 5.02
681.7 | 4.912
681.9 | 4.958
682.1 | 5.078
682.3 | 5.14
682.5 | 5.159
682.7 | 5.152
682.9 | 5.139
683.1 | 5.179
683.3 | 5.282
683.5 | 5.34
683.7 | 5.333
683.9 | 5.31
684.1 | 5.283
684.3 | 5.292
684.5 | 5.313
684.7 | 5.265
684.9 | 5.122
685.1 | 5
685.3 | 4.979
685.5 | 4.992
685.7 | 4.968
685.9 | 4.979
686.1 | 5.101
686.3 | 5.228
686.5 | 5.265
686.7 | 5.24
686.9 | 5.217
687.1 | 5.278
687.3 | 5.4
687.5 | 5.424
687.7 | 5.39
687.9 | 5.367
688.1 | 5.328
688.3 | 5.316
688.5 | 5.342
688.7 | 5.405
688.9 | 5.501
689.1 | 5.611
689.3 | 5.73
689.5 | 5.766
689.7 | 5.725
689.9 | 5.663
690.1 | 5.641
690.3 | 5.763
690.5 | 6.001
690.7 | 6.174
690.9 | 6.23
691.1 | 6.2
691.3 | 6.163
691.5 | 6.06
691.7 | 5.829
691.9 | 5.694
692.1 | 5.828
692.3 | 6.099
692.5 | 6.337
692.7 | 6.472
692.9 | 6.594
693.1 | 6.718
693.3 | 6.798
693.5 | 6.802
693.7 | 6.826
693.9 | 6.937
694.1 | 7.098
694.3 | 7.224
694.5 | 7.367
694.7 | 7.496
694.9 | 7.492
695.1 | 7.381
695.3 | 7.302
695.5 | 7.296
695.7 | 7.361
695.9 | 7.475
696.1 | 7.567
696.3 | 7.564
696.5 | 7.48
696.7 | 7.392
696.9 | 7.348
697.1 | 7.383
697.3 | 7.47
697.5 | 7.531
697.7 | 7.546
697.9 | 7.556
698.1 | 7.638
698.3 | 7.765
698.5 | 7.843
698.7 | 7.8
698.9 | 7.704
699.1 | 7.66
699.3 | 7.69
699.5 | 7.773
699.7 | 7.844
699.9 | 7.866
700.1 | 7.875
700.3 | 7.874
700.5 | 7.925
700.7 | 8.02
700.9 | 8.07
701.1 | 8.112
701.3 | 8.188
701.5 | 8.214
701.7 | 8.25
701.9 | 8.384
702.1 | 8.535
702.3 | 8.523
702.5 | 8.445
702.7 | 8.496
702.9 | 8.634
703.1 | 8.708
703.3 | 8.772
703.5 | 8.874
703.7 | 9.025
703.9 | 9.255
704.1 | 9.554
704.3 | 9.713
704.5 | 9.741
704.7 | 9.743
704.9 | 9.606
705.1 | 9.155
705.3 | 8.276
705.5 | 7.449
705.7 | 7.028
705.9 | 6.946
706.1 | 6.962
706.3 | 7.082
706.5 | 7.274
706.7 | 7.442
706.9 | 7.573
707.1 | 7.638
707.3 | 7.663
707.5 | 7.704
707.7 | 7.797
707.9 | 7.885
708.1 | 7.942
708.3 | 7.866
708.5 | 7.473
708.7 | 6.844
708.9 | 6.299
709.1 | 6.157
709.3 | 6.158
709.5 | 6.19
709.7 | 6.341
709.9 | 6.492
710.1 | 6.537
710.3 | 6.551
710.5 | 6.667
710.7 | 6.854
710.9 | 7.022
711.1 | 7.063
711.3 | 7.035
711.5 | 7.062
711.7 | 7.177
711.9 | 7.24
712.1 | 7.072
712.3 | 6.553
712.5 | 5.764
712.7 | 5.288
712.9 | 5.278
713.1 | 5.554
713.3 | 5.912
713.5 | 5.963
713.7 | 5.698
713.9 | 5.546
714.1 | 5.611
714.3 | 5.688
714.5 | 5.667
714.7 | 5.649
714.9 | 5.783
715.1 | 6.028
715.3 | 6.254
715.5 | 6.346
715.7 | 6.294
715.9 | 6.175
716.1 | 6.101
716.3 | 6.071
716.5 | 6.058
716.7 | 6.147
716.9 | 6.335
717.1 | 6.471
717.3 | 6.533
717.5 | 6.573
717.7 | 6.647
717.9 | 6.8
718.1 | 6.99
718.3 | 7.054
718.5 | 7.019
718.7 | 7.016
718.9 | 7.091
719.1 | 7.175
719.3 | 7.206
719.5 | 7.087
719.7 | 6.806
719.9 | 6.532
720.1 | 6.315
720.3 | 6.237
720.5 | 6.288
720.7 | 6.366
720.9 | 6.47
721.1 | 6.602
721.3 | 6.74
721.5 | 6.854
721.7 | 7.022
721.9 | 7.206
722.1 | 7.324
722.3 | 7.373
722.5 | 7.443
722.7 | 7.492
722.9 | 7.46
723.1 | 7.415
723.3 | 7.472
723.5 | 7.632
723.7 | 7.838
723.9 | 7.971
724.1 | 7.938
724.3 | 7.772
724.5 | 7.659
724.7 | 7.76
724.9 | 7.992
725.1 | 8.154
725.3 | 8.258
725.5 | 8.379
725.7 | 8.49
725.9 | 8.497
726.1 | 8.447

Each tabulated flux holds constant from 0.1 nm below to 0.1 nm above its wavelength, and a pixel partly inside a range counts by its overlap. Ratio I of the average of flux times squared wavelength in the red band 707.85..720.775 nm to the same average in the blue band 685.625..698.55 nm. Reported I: 1.1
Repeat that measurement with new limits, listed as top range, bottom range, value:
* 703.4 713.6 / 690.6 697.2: 1.11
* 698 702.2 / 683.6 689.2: 1.57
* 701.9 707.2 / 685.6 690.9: 1.61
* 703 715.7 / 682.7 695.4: 1.29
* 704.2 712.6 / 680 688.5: 1.52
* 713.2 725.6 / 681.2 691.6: 1.39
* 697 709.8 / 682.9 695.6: 1.40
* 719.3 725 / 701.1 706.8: 0.90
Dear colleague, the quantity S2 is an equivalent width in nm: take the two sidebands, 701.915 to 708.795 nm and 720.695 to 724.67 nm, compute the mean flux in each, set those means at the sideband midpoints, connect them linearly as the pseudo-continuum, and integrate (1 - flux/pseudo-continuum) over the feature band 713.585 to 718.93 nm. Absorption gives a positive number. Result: 0.97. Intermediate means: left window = 8.23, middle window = 6.27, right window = 7.33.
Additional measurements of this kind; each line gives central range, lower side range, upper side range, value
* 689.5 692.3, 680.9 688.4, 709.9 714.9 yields -0.25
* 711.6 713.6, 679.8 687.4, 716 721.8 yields 0.06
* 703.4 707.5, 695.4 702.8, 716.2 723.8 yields -0.41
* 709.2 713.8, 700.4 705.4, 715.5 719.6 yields 0.67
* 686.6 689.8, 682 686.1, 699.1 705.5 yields 0.26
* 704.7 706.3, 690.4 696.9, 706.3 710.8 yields -0.22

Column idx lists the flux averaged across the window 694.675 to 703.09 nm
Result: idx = 7.82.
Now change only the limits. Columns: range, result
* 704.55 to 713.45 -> 7.09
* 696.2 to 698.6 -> 7.54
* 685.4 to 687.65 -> 5.19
